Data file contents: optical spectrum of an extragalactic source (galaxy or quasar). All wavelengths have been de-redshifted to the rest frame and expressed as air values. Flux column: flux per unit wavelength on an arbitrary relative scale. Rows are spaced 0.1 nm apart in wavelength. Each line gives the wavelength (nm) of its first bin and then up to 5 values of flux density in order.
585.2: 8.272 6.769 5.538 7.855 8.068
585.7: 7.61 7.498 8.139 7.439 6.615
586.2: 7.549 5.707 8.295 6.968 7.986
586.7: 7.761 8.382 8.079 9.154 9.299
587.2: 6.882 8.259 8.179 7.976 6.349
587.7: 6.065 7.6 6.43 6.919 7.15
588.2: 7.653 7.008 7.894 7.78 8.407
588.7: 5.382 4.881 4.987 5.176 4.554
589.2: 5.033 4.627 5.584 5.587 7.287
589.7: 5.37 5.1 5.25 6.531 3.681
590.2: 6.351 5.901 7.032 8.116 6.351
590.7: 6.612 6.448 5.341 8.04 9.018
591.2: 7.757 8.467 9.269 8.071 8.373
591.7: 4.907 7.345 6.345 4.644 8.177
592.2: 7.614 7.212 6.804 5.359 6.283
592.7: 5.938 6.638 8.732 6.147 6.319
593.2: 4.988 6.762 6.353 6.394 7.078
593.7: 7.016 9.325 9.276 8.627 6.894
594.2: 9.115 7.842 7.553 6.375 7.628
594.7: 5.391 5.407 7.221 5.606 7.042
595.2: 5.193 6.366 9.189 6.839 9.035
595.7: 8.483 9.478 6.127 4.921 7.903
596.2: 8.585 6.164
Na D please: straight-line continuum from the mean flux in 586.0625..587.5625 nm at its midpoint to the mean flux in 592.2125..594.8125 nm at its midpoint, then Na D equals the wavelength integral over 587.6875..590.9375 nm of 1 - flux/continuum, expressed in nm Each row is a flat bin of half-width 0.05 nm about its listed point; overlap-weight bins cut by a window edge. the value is 0.57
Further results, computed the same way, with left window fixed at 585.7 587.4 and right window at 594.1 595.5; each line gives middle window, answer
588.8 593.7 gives 0.55 nm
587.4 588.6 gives 0.06 nm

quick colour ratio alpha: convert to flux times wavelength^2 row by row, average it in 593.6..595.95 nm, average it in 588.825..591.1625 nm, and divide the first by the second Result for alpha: 1.3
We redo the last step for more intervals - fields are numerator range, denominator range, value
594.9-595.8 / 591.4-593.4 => 1.10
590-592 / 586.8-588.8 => 0.94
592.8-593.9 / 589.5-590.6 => 1.17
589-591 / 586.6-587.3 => 0.72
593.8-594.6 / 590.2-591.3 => 1.14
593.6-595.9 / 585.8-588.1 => 1.02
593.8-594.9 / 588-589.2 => 1.19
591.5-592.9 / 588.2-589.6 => 1.13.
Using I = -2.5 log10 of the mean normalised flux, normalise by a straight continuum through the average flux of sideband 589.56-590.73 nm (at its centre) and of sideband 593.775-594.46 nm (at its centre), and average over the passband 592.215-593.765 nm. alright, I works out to 0.17 mag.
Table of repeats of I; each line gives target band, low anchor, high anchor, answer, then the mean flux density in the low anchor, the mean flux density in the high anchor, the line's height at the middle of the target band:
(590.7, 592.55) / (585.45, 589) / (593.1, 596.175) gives 0.01 mag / 7.35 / 7.18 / 7.25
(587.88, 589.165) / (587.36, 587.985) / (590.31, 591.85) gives 0.11 mag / 7.07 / 7.37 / 7.15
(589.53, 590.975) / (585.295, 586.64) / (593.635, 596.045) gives 0.19 mag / 7.3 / 7.33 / 7.32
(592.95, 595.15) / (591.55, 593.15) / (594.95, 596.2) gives -0.01 mag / 6.68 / 7.24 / 6.97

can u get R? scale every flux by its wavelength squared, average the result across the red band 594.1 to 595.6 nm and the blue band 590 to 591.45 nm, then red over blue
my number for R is 1.01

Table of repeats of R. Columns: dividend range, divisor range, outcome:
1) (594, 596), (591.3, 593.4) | 1.06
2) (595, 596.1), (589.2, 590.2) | 1.35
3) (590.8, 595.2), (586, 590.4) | 1.07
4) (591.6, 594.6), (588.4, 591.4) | 1.12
